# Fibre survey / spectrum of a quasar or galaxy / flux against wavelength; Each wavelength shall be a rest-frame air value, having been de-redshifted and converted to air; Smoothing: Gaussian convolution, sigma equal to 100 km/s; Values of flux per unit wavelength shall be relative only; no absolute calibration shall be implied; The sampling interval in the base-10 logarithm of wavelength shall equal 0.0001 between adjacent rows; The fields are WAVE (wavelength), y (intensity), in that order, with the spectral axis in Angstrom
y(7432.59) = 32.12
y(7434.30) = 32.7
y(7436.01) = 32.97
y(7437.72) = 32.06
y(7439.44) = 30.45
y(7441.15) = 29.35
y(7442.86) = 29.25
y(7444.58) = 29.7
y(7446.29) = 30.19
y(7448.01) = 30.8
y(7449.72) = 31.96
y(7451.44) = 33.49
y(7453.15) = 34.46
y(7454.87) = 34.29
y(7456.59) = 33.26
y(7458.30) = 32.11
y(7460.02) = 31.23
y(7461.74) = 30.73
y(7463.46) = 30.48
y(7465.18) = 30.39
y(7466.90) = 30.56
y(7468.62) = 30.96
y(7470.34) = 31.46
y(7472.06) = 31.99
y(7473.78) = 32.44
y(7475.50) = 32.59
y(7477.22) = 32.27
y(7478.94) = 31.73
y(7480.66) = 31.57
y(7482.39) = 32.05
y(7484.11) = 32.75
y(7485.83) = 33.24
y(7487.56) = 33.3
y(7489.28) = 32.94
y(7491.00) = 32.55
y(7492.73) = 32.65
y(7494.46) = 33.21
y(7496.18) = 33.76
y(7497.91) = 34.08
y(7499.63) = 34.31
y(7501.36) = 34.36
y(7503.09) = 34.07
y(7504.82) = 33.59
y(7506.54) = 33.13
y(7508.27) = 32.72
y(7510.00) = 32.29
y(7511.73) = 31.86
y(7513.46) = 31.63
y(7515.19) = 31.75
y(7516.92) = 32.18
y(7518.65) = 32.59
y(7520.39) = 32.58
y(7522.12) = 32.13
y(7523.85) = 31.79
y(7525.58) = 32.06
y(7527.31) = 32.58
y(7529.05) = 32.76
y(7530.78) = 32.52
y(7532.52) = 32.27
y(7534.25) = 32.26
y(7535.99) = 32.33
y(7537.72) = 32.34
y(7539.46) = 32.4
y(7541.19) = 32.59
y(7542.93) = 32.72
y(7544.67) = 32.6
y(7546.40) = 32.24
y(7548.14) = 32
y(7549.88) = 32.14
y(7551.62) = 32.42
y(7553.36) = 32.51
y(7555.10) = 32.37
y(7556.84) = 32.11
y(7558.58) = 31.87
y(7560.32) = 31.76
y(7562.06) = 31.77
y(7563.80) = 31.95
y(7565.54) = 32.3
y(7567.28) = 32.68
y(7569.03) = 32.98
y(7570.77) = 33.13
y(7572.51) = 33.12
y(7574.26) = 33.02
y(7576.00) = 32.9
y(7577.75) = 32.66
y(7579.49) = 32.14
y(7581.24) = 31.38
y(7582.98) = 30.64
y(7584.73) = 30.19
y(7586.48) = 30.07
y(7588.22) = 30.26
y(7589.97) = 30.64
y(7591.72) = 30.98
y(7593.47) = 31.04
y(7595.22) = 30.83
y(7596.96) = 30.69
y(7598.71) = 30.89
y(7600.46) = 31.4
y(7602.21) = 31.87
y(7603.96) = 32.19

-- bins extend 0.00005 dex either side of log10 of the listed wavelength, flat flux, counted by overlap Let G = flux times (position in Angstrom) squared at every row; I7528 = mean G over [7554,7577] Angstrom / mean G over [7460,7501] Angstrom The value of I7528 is 1.03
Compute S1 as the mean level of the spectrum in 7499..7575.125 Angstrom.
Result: 32.5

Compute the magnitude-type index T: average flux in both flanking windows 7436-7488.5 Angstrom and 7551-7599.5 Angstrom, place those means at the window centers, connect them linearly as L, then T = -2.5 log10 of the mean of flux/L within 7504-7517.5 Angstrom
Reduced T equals -0.02 mag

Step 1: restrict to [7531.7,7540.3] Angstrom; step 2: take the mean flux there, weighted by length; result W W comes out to 32.3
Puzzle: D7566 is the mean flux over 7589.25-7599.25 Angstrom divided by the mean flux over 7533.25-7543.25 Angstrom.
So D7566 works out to 0.95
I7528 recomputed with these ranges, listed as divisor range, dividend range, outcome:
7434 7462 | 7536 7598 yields 1.04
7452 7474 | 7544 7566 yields 1.03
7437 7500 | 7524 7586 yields 1.03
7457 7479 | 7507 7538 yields 1.04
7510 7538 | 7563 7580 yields 1.03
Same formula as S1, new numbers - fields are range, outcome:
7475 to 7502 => 33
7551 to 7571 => 32.3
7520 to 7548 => 32.4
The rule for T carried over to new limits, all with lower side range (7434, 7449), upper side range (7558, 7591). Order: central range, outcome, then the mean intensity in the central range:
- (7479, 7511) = -0.06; 33.1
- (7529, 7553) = -0.03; 32.4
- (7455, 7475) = -0.02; 31.5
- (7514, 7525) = -0.03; 32.2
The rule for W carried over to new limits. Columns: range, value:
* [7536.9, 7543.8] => 32.5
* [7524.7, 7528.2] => 32.3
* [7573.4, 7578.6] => 32.9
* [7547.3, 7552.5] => 32.2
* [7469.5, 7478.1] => 32.2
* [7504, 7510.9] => 32.9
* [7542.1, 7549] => 32.4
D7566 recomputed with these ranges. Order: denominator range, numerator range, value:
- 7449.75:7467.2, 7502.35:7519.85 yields 1.01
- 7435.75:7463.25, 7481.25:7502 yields 1.05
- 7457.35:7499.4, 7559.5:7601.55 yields 0.98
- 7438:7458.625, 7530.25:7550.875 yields 1.02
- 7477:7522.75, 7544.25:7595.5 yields 0.97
